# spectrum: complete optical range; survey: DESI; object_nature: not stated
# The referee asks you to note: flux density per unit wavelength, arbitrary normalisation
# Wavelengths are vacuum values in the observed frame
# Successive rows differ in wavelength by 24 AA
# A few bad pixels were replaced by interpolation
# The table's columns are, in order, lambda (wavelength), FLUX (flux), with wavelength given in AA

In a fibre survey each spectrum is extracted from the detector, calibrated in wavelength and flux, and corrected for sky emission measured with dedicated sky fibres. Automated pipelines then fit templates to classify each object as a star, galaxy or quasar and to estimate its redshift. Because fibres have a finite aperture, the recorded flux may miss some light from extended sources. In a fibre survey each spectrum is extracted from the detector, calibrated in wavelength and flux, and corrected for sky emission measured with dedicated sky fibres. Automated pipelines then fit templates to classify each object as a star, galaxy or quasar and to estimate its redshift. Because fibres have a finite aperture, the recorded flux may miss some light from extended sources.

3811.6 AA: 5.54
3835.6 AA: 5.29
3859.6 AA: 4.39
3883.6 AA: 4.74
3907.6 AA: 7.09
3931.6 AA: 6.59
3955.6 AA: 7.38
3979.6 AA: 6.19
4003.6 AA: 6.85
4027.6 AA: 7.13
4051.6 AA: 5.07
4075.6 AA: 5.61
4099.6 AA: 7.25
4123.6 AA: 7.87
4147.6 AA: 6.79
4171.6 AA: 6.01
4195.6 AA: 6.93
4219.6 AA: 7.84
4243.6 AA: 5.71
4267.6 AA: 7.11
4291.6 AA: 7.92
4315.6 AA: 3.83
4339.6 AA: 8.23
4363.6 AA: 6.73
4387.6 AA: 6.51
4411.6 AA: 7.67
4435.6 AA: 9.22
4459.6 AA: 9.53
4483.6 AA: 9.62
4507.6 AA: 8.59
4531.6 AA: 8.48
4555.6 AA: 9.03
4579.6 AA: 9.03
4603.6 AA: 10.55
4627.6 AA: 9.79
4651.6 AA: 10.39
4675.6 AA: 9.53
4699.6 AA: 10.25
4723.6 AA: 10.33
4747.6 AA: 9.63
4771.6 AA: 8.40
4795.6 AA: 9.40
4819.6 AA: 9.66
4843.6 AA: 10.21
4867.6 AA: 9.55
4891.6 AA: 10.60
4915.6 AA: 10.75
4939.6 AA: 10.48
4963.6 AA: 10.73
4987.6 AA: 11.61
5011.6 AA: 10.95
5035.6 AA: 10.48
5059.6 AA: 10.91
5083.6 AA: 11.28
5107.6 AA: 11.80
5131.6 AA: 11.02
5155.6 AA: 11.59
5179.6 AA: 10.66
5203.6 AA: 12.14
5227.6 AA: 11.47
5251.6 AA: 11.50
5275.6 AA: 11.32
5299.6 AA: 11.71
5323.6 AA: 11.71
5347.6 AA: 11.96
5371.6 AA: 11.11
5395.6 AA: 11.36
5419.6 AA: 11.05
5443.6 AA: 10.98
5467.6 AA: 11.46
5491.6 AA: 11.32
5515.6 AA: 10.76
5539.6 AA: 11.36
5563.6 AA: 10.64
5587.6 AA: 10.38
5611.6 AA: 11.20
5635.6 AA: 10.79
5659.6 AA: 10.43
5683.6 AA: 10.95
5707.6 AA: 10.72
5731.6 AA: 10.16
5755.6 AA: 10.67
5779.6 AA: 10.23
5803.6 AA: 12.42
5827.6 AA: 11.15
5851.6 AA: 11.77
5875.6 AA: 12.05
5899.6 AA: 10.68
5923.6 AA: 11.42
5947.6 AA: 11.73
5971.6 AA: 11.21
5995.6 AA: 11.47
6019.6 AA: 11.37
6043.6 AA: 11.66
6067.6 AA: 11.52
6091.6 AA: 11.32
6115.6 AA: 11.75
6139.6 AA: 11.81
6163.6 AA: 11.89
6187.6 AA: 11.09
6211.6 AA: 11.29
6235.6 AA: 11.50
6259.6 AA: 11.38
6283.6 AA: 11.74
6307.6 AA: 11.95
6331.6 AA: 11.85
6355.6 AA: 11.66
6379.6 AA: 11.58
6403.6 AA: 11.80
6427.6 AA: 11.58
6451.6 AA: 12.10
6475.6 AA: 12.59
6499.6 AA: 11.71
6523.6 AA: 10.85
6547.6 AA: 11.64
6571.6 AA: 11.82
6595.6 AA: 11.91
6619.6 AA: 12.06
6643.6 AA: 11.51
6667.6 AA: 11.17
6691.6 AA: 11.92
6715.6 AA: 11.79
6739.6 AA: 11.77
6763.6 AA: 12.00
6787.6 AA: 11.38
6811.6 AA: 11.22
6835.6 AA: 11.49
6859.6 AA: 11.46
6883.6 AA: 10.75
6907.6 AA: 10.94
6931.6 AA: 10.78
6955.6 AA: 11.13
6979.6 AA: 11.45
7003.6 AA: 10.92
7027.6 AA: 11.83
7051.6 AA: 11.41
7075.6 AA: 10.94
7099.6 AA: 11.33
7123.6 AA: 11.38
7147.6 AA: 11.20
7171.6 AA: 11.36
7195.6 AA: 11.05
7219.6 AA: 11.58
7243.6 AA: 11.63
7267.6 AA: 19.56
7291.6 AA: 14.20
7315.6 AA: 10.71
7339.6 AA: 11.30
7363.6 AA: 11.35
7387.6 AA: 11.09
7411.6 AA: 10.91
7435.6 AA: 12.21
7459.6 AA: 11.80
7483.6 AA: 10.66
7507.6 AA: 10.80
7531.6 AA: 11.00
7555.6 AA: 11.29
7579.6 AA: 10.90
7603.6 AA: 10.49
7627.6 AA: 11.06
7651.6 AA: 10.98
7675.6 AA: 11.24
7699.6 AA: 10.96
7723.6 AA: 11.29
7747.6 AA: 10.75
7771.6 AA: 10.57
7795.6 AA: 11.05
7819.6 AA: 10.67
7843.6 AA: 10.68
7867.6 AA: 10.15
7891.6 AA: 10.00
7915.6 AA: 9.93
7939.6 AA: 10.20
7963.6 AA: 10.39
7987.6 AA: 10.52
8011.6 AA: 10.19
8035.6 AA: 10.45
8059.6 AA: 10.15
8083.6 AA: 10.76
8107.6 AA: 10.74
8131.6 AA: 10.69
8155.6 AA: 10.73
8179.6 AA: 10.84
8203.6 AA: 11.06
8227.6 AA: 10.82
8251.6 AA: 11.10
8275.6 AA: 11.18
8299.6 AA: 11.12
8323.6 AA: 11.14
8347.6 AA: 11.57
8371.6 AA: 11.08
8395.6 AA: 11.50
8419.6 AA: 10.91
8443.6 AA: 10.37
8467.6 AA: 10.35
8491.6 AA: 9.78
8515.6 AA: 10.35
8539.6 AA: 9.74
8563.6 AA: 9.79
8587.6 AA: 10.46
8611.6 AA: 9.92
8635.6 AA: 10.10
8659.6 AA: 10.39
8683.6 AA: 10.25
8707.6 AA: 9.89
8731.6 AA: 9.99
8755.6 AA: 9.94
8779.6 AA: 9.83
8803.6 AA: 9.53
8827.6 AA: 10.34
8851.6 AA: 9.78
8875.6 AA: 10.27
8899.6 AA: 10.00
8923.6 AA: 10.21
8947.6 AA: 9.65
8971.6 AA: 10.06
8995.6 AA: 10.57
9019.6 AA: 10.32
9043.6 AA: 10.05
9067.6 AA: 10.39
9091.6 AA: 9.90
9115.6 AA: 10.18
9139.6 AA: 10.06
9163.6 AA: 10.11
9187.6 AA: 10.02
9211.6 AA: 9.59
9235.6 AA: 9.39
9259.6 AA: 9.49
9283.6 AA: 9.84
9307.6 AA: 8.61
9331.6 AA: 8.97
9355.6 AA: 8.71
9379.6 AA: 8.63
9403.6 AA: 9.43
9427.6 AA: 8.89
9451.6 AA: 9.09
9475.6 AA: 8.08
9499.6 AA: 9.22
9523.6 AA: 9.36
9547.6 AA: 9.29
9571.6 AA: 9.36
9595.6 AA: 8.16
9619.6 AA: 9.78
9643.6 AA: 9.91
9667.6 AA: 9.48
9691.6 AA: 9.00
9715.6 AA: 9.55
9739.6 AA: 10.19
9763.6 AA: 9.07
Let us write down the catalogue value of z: 0.108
